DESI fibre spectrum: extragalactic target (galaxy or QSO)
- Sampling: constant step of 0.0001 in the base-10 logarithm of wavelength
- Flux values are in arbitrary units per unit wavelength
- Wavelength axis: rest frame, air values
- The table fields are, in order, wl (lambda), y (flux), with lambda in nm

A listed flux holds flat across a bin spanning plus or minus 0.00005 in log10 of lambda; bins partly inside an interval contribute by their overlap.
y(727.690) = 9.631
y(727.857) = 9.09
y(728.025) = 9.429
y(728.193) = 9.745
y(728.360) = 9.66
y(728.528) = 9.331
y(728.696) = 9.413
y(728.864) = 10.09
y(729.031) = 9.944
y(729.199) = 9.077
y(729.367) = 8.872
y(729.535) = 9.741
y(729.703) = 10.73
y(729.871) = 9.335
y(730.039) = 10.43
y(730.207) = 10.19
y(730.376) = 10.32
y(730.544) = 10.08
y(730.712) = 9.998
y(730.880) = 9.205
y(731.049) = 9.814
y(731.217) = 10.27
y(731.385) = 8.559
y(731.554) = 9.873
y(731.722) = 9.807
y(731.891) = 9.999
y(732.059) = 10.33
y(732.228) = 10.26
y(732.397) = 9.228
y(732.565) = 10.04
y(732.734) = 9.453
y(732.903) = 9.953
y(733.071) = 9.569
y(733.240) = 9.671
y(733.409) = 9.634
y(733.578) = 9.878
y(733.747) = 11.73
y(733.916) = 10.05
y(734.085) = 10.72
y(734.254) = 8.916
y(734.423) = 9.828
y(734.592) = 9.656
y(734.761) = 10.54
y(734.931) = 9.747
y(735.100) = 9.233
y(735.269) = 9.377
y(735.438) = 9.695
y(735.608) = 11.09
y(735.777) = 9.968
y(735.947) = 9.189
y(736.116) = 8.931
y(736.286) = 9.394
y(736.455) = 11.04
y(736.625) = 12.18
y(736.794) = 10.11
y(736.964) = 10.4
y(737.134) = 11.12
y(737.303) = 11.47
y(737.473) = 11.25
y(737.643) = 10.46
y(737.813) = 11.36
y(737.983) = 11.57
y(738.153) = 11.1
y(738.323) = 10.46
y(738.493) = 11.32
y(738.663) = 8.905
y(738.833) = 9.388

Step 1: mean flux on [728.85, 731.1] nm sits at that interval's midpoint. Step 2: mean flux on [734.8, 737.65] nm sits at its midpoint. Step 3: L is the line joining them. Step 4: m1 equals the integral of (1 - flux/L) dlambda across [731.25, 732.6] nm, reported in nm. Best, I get 0.03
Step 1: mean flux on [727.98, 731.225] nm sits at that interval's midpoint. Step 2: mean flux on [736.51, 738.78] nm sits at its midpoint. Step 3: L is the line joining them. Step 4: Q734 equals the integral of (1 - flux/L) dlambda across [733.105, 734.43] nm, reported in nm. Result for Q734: 0.04 nm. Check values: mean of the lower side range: 9.78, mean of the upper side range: 10.9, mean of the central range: 10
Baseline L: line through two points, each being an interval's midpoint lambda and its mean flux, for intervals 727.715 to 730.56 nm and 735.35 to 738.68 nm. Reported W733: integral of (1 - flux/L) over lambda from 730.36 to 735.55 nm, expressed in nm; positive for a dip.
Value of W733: 0.15 nm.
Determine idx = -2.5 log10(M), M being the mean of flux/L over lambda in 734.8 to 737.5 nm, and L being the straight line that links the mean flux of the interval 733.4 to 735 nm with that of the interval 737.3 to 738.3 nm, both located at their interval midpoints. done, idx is 0.04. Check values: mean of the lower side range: 10.1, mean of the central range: 10.2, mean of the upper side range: 11.1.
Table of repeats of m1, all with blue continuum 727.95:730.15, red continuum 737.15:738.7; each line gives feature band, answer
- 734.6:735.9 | 0.081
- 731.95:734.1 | 0.049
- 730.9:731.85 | 0.035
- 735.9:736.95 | 0.053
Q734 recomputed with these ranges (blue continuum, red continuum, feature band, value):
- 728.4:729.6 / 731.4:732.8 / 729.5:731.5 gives -0.051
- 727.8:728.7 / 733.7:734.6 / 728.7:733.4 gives -0.014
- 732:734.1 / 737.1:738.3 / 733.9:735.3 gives 0.081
